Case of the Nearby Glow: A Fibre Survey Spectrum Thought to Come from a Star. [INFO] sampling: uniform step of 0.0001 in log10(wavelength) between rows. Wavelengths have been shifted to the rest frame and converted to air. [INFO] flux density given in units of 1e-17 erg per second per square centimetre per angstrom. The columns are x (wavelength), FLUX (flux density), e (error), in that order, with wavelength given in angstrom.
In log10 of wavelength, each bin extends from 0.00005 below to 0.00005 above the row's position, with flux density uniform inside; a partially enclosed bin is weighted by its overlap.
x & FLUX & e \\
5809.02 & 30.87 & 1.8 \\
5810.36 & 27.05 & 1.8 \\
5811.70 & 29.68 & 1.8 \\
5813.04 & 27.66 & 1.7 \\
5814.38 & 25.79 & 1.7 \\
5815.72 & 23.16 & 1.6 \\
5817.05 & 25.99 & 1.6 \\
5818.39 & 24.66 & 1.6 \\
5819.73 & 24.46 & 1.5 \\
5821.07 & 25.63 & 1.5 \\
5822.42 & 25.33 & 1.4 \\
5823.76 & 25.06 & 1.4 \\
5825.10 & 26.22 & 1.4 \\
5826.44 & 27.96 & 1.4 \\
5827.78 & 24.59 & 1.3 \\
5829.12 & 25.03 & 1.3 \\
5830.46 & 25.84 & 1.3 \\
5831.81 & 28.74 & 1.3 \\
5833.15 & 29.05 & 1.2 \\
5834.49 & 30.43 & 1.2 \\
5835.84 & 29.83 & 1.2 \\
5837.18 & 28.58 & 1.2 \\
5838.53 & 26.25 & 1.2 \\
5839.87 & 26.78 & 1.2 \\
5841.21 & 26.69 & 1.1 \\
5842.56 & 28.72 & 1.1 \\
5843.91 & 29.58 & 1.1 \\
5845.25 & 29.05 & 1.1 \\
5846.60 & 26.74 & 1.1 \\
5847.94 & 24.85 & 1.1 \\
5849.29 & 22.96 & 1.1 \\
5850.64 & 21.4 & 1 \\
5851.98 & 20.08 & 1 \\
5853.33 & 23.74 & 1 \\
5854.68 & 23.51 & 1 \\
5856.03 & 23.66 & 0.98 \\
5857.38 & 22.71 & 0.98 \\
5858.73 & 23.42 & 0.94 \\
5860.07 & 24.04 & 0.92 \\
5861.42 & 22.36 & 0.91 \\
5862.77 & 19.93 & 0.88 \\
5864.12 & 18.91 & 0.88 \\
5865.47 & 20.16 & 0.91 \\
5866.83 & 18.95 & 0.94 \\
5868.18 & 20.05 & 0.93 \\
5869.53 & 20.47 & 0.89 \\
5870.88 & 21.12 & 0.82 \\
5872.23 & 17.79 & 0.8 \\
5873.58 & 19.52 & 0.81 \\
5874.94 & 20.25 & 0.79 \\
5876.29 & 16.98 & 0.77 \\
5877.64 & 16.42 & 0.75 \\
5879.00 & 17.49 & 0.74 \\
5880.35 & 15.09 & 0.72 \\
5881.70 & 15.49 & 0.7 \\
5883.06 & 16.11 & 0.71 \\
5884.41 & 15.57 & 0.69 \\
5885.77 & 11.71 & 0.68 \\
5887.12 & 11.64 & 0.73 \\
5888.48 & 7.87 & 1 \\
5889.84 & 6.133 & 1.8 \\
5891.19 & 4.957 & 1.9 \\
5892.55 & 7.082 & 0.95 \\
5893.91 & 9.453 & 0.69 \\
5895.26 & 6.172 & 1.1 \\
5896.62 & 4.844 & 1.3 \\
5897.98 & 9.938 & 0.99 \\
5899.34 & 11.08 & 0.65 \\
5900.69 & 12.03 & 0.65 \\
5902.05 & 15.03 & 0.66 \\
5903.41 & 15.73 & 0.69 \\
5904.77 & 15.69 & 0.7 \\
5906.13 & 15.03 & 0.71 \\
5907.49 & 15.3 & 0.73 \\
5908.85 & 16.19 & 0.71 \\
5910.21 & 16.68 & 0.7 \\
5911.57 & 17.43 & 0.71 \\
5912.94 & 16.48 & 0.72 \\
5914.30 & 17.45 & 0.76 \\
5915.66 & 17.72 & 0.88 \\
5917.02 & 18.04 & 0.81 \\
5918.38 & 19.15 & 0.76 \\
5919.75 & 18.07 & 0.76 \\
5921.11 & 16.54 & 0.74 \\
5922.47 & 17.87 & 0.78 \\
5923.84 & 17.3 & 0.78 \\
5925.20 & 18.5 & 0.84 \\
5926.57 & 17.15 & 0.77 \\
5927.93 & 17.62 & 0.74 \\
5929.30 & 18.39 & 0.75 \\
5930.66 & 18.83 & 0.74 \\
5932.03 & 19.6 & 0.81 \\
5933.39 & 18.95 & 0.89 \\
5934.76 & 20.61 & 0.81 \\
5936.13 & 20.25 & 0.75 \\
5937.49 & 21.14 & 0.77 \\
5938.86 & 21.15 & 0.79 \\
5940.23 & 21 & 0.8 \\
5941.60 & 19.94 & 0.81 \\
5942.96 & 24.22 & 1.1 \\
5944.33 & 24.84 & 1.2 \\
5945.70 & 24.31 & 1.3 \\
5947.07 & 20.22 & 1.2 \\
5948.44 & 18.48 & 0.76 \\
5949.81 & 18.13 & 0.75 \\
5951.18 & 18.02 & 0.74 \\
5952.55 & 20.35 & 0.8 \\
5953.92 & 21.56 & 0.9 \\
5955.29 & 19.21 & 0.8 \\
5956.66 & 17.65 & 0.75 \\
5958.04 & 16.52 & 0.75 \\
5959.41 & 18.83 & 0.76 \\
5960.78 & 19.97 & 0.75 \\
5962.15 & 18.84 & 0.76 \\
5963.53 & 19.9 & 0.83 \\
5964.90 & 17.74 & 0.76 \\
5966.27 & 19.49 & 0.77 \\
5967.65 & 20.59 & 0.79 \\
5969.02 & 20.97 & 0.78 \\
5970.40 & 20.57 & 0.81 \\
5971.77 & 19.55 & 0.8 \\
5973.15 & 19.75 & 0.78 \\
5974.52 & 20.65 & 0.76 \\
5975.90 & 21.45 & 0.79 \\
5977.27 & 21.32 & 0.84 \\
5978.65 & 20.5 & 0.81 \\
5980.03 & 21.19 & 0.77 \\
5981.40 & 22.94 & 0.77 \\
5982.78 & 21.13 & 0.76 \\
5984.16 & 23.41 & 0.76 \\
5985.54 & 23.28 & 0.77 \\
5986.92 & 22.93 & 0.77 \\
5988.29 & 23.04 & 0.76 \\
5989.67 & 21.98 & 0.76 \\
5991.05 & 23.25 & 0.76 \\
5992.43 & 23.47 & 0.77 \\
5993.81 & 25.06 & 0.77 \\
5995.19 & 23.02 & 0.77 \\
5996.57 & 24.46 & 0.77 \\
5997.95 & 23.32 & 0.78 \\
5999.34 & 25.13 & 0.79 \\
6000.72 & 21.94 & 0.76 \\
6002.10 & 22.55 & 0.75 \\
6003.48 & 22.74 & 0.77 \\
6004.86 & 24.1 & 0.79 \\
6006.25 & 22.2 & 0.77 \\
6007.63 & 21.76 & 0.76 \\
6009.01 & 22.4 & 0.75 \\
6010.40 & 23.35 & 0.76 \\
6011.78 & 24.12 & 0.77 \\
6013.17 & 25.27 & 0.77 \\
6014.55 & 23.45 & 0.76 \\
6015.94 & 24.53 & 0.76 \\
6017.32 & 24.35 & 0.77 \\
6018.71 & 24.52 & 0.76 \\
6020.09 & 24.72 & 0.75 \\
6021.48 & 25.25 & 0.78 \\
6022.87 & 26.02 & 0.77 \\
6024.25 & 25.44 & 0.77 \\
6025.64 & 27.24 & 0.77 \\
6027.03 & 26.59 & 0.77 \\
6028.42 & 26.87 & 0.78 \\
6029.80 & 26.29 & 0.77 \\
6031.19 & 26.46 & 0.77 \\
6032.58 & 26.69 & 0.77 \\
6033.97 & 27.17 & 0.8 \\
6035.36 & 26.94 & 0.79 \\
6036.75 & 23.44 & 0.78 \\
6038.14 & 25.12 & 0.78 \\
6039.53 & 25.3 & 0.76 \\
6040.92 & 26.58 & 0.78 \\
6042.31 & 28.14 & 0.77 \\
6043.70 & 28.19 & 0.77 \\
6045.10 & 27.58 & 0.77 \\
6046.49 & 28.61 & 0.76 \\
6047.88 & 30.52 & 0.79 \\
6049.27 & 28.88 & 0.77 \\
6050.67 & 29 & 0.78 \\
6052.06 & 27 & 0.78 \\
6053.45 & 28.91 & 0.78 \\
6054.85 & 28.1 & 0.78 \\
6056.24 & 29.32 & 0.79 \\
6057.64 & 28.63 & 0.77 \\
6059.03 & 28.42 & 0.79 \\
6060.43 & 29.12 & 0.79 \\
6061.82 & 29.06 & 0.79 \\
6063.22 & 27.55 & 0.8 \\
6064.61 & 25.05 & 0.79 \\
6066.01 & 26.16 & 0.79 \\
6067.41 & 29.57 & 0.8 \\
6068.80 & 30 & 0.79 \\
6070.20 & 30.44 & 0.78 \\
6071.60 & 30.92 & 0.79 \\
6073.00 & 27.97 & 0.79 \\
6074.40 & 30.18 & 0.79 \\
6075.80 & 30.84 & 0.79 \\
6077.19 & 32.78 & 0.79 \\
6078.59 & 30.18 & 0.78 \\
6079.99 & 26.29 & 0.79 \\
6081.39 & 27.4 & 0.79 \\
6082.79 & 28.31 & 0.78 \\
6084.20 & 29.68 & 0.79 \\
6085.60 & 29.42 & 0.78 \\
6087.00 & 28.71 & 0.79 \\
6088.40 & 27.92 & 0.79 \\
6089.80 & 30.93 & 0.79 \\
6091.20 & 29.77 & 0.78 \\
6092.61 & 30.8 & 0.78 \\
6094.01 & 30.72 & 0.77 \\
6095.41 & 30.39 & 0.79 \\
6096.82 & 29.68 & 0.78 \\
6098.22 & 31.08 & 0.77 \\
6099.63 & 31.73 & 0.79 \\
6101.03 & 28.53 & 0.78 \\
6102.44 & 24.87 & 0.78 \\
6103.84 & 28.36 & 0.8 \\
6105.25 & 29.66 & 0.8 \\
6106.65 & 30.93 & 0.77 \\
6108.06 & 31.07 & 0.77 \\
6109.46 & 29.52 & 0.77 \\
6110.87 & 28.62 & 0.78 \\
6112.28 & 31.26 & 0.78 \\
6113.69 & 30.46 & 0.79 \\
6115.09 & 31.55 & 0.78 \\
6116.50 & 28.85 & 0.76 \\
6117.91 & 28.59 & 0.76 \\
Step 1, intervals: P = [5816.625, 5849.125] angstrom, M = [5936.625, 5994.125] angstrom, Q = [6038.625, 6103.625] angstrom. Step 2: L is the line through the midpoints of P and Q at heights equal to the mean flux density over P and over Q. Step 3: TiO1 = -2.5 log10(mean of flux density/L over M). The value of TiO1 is 0.32 mag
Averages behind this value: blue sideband 26.9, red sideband 28.9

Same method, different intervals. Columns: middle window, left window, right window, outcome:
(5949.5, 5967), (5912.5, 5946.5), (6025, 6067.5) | 0.13 mag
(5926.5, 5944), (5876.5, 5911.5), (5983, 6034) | -0.20 mag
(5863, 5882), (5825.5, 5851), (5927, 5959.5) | 0.31 mag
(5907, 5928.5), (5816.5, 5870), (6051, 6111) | 0.45 mag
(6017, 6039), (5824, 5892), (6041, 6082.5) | 0.07 mag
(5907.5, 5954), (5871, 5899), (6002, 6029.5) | -0.14 mag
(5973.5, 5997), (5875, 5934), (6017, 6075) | -0.02 mag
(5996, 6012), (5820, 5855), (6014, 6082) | 0.18 mag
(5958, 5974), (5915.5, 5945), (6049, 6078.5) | 0.13 mag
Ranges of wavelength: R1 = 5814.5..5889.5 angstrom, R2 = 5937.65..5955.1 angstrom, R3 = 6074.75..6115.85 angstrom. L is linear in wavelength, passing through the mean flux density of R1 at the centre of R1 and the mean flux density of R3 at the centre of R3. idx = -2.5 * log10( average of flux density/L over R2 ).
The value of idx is 0.20 mag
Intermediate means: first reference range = 22.5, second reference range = 29.7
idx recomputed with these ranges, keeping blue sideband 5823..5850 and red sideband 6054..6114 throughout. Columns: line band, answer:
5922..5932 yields 0.47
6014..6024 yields 0.16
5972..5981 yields 0.34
